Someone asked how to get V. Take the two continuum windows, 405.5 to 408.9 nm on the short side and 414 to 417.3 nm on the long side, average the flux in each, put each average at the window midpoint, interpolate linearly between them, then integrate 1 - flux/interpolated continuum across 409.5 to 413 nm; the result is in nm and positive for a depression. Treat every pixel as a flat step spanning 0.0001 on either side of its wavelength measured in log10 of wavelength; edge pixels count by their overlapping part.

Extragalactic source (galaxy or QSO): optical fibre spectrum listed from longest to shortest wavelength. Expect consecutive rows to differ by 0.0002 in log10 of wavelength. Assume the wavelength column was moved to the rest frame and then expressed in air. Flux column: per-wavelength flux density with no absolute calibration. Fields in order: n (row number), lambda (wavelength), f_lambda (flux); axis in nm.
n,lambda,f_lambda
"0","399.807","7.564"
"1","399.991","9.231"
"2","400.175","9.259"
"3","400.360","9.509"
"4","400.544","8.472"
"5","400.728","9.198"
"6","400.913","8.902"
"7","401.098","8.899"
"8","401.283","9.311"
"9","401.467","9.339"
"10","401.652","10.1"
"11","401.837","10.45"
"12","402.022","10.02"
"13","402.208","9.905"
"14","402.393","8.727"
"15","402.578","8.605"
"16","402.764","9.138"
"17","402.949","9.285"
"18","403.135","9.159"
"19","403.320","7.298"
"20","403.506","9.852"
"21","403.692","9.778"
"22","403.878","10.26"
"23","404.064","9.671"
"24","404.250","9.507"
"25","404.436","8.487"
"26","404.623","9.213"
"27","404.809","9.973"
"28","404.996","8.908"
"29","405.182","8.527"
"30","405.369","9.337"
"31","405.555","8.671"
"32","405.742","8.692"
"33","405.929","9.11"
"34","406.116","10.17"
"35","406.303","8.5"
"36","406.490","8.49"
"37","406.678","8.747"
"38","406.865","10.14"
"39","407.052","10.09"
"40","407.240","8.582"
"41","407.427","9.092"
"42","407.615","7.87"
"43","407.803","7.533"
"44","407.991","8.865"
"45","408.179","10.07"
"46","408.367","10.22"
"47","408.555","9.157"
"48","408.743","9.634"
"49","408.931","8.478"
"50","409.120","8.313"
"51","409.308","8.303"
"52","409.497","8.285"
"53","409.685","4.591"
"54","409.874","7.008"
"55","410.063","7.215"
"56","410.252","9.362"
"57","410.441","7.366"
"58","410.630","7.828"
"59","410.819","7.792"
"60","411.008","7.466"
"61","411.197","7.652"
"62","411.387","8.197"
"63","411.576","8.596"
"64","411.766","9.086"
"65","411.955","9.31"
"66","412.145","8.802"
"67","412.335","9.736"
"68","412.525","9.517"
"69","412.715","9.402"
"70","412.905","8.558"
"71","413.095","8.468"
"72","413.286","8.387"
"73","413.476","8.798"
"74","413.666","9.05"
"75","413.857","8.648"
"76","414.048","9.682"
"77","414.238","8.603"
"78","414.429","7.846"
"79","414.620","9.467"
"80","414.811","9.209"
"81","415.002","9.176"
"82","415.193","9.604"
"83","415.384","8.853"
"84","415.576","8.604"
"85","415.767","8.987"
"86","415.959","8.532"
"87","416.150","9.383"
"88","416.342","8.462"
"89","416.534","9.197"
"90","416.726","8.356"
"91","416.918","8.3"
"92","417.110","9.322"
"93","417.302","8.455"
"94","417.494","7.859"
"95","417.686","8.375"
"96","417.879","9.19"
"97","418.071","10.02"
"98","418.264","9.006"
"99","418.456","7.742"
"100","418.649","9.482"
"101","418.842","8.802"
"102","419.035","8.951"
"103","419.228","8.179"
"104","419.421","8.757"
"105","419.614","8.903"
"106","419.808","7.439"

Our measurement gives 0.31 nm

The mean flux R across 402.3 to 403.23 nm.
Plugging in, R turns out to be 8.99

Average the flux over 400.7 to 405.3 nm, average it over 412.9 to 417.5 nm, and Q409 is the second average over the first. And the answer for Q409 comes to 0.95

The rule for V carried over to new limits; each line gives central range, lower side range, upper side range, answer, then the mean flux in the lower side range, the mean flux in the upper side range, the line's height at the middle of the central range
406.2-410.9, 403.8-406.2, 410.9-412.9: 0.284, 9.26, 8.76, 9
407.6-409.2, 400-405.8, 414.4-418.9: 0.023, 9.24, 8.86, 9.09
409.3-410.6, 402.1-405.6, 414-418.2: 0.233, 9.18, 8.88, 9.03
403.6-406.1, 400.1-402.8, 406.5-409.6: -0.040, 9.32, 8.93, 9.12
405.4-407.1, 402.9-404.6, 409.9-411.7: -0.074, 9.25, 7.92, 8.78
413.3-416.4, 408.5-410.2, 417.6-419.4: -0.165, 7.89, 8.86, 8.47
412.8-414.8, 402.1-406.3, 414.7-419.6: 0.034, 9.18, 8.84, 8.93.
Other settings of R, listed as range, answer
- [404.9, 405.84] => 8.83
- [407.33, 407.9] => 8.17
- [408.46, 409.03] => 9.08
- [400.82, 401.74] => 9.3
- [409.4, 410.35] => 7.29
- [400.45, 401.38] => 8.97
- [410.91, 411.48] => 7.77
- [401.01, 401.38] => 9.13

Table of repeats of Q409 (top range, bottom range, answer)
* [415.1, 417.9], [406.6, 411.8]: 1.04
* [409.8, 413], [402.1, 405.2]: 0.91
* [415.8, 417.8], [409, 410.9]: 1.13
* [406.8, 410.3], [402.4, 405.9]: 0.94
